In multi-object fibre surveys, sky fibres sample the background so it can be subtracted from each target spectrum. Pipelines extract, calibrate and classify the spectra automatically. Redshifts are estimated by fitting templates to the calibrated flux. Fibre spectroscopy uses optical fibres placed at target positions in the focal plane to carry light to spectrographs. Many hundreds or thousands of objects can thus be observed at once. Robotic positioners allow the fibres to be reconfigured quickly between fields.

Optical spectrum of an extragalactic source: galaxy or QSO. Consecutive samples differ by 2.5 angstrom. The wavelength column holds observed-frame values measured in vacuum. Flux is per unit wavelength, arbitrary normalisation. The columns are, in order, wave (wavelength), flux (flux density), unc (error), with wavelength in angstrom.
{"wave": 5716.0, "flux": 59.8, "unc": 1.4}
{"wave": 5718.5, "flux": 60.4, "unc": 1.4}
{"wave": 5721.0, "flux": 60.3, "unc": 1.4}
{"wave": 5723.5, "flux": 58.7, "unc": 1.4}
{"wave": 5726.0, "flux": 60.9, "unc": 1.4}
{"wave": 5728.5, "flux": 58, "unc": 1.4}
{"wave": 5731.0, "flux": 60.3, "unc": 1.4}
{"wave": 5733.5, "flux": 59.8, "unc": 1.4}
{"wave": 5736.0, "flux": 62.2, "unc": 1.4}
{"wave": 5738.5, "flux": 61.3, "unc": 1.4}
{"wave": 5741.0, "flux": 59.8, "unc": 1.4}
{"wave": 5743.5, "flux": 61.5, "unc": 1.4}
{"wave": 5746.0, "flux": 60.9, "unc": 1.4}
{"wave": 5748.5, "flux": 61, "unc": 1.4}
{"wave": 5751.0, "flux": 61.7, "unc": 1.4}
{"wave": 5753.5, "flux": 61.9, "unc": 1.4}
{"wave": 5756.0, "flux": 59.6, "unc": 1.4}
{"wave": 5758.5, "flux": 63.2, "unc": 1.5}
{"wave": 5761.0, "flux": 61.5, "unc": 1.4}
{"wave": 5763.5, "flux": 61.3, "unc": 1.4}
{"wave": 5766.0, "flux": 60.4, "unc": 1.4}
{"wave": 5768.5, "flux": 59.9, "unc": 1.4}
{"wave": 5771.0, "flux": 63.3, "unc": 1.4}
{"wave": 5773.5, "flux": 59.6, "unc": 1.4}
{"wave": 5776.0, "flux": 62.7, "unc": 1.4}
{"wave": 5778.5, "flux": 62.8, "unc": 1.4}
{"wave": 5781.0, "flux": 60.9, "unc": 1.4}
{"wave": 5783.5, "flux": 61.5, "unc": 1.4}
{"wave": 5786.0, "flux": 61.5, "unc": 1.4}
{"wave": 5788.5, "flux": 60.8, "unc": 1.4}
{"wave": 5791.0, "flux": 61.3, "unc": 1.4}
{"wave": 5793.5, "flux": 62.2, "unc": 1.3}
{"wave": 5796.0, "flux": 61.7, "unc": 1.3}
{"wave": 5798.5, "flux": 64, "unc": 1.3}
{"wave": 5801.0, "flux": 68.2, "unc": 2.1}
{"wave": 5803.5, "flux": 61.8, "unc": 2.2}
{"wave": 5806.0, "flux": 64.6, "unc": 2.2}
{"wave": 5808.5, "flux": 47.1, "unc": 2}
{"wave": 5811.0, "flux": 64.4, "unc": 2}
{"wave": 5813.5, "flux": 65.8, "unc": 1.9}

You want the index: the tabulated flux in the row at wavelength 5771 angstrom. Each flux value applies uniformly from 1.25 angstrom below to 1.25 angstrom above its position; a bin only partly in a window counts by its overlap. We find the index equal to 63.3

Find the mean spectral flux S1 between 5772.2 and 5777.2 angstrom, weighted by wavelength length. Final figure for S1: 61.2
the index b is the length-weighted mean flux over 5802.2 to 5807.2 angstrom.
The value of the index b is 63.2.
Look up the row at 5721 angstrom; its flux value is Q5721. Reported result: 60.3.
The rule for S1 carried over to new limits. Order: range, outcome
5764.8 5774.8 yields 60.8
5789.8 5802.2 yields 63.5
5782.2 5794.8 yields 61.5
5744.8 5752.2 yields 61.2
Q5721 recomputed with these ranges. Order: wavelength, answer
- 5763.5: 61.3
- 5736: 62.2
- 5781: 60.9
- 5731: 60.3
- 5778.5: 62.8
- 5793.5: 62.2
